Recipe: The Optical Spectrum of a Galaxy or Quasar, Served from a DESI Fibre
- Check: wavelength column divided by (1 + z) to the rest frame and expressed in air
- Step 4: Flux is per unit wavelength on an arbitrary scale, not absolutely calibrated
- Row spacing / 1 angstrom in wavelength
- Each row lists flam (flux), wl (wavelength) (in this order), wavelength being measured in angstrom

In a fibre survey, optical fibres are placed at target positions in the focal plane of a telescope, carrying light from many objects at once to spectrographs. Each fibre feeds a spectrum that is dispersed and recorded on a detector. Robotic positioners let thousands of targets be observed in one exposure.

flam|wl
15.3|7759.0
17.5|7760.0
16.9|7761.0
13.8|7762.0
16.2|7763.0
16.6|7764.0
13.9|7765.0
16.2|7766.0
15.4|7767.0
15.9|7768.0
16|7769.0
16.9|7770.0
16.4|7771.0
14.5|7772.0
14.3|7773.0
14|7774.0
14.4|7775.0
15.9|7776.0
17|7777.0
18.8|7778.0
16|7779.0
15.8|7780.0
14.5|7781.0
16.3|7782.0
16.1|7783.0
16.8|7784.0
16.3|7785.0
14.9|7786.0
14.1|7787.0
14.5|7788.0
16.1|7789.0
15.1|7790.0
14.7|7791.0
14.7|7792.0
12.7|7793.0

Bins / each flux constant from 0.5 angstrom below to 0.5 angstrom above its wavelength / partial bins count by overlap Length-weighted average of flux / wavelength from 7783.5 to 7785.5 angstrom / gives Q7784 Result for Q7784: 16.6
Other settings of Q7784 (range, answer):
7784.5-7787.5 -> 15.1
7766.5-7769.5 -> 15.8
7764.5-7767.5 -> 15.2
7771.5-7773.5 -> 14.4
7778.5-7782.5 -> 15.7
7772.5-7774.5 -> 14.2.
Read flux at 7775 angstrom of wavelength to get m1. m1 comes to 14.4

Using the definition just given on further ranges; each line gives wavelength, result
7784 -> 16.8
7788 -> 14.5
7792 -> 14.7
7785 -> 16.3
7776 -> 15.9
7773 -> 14.3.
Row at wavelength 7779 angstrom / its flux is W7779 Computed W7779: 16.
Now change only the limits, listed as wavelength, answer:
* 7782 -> 16.3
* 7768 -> 15.9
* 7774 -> 14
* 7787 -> 14.1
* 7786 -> 14.9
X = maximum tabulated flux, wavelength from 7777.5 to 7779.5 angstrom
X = 18.8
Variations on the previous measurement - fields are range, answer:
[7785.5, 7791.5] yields 16.1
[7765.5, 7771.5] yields 16.9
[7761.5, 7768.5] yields 16.6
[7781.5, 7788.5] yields 16.8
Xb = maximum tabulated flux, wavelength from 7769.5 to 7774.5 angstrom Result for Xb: 16.9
